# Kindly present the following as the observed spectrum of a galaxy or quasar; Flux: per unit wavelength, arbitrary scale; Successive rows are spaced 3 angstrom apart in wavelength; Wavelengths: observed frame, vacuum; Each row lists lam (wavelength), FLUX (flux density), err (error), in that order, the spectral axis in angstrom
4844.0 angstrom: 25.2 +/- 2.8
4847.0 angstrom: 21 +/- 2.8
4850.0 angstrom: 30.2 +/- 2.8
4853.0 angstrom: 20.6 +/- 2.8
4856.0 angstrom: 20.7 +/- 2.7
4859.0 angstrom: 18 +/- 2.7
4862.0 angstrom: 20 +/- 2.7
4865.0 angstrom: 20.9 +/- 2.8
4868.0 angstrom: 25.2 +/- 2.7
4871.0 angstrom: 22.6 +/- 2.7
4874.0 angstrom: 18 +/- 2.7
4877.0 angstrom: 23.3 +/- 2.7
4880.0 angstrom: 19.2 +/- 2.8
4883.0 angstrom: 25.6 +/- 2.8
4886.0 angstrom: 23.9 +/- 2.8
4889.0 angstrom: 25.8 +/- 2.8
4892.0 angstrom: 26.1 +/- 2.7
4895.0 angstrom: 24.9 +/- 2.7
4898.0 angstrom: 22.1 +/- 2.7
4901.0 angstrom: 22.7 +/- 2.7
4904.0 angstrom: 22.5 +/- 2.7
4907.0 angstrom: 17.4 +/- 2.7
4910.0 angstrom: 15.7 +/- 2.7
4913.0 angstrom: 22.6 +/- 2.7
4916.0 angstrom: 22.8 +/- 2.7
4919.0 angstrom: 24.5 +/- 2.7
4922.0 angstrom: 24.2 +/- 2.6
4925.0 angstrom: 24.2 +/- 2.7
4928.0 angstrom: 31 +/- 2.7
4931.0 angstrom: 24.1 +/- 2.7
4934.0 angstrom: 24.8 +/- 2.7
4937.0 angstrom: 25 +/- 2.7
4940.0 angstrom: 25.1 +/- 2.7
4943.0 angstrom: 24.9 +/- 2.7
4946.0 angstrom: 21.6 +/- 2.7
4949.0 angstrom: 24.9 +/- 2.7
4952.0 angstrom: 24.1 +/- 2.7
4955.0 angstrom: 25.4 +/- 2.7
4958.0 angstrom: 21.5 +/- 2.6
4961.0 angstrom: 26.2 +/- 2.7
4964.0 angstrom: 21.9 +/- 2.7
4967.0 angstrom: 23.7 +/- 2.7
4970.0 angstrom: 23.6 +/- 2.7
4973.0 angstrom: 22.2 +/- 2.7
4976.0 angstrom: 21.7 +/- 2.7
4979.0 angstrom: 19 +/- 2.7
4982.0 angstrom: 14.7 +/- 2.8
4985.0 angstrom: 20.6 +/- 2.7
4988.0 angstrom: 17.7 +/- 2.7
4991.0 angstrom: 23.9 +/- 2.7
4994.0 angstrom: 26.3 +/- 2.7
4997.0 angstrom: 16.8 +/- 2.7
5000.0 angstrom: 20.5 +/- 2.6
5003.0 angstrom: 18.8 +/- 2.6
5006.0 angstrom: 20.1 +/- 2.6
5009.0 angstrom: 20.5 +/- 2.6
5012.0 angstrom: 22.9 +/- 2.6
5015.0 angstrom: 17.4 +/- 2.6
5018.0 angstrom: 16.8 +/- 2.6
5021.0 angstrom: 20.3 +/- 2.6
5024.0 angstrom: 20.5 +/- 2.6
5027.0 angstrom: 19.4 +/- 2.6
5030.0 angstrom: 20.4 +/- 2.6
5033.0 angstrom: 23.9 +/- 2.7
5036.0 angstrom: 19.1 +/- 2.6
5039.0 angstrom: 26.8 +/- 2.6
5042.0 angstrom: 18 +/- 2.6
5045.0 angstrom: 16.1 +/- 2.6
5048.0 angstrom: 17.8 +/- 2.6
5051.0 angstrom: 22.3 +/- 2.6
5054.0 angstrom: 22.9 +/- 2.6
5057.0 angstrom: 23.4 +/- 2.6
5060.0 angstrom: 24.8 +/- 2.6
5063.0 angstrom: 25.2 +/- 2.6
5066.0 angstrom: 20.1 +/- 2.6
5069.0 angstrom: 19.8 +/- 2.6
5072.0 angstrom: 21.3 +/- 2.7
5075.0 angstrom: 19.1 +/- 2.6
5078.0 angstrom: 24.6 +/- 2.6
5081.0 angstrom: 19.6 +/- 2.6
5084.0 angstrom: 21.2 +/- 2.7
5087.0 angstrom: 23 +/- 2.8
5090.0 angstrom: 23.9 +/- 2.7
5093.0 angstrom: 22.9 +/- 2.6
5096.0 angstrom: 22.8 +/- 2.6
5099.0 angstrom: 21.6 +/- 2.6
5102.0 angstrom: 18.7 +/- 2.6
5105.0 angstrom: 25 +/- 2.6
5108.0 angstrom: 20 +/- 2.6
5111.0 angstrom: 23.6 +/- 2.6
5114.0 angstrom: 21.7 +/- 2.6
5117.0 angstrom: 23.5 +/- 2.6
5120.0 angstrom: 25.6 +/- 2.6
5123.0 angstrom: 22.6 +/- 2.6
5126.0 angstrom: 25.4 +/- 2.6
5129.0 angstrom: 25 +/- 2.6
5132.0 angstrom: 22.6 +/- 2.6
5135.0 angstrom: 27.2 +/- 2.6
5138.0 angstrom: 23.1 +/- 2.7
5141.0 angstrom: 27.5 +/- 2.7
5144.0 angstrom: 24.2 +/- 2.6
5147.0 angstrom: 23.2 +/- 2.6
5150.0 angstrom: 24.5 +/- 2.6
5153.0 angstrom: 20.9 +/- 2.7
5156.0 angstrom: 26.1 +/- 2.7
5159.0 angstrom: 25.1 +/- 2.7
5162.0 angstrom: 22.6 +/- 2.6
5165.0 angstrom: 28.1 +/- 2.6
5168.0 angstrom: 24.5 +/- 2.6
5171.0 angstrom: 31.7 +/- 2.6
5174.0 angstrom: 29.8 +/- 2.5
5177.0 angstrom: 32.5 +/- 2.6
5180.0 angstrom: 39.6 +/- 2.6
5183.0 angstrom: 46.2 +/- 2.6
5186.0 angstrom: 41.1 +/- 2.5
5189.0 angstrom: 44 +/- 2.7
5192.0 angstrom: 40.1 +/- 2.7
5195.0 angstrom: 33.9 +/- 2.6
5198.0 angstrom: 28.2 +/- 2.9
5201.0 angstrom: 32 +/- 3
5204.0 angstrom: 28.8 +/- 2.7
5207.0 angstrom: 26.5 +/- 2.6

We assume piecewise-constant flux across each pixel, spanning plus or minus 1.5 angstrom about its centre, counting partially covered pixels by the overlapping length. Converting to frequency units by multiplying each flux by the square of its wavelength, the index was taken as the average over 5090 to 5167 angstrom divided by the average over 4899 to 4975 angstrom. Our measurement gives 1.1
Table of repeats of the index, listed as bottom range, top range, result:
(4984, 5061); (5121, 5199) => 1.49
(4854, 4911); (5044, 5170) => 1.15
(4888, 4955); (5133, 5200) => 1.40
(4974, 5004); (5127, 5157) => 1.29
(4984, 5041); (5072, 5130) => 1.13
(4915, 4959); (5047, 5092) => 0.94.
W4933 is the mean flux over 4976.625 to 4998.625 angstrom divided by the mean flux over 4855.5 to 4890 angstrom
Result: 0.9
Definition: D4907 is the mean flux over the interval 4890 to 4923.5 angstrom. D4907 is 22.4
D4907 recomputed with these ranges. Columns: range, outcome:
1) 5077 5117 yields 22.2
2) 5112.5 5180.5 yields 25.8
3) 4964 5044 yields 20.6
